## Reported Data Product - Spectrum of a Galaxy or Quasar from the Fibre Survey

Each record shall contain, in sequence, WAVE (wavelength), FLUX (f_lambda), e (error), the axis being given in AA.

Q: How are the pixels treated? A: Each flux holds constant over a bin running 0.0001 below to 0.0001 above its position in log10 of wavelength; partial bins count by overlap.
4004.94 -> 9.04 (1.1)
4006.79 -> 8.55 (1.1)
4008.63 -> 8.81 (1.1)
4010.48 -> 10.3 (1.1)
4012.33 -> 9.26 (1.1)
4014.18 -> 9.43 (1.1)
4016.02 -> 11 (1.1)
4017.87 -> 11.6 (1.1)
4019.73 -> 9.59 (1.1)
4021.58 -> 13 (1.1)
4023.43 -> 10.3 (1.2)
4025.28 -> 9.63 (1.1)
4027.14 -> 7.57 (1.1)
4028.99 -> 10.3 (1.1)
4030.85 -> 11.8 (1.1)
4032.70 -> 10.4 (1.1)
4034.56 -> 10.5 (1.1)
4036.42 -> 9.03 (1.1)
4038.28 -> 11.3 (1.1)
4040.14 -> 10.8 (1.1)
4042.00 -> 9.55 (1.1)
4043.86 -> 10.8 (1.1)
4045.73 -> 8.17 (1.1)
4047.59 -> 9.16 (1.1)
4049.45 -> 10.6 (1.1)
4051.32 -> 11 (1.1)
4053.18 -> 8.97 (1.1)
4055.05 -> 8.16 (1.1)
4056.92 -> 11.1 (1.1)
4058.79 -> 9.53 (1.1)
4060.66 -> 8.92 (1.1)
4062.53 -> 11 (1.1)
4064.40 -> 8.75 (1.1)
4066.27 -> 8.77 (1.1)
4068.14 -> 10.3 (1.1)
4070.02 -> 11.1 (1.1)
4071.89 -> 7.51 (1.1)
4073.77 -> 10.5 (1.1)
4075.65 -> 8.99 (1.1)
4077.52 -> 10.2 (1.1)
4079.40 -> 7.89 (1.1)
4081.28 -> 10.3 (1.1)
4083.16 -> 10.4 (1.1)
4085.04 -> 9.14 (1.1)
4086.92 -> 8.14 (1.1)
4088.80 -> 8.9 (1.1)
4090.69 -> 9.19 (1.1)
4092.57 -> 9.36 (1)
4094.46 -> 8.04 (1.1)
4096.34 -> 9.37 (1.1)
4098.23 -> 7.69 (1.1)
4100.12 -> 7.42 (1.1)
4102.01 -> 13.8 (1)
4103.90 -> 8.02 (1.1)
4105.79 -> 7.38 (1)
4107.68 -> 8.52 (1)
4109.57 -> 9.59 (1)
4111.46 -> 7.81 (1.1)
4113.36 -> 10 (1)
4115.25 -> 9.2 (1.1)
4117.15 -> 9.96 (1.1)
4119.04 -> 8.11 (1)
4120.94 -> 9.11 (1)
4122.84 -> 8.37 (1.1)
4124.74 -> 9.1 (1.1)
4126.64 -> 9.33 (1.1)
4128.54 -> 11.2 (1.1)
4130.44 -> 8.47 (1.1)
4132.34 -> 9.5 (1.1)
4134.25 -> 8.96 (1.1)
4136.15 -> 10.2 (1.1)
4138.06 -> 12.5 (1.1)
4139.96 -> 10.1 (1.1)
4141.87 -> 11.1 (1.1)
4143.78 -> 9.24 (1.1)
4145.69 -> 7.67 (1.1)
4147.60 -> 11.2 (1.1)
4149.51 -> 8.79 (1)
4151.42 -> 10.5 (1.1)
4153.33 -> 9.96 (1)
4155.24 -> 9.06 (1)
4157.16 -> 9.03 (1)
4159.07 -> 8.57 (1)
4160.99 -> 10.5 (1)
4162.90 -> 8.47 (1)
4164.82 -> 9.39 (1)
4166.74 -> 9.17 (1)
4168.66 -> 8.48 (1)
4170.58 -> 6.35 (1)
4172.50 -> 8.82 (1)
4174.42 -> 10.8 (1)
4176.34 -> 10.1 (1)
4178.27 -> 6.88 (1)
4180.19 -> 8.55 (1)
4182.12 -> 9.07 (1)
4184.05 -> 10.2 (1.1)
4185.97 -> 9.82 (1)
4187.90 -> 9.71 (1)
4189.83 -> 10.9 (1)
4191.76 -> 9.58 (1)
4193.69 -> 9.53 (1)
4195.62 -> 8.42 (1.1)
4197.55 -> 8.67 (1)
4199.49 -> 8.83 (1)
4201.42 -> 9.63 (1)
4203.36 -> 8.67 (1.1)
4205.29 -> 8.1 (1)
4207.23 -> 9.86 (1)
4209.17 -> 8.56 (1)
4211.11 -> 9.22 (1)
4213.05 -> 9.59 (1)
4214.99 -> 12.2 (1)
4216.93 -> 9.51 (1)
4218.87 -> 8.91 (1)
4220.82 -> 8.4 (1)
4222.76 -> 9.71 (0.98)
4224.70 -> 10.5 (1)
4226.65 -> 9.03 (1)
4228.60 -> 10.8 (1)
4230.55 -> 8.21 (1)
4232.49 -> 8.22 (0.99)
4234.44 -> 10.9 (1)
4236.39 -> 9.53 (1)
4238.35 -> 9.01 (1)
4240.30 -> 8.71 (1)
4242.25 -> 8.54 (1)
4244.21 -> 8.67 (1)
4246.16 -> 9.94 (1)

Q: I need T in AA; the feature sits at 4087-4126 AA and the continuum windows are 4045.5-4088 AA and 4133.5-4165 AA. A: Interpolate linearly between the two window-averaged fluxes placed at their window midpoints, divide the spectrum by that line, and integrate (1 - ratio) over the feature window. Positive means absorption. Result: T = 2.8 AA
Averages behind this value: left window 9.53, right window 9.73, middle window 8.93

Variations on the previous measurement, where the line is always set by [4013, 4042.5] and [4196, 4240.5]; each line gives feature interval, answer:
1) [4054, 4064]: 0.5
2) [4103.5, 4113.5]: 1.5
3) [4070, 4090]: 1.6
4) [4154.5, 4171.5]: 1.5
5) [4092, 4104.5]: 1.1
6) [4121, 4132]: 0.6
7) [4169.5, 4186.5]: 1.1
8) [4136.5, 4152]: -0.6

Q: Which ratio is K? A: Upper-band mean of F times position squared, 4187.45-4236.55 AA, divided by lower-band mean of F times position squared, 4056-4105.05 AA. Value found 1.07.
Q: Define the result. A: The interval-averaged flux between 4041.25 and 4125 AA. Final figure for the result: 9.29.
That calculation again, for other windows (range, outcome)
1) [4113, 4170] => 9.48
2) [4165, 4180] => 8.69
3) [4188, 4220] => 9.39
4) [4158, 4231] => 9.26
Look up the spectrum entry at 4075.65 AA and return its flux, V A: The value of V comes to 8.99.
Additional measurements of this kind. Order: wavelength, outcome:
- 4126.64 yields 9.33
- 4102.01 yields 13.8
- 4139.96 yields 10.1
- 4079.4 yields 7.89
